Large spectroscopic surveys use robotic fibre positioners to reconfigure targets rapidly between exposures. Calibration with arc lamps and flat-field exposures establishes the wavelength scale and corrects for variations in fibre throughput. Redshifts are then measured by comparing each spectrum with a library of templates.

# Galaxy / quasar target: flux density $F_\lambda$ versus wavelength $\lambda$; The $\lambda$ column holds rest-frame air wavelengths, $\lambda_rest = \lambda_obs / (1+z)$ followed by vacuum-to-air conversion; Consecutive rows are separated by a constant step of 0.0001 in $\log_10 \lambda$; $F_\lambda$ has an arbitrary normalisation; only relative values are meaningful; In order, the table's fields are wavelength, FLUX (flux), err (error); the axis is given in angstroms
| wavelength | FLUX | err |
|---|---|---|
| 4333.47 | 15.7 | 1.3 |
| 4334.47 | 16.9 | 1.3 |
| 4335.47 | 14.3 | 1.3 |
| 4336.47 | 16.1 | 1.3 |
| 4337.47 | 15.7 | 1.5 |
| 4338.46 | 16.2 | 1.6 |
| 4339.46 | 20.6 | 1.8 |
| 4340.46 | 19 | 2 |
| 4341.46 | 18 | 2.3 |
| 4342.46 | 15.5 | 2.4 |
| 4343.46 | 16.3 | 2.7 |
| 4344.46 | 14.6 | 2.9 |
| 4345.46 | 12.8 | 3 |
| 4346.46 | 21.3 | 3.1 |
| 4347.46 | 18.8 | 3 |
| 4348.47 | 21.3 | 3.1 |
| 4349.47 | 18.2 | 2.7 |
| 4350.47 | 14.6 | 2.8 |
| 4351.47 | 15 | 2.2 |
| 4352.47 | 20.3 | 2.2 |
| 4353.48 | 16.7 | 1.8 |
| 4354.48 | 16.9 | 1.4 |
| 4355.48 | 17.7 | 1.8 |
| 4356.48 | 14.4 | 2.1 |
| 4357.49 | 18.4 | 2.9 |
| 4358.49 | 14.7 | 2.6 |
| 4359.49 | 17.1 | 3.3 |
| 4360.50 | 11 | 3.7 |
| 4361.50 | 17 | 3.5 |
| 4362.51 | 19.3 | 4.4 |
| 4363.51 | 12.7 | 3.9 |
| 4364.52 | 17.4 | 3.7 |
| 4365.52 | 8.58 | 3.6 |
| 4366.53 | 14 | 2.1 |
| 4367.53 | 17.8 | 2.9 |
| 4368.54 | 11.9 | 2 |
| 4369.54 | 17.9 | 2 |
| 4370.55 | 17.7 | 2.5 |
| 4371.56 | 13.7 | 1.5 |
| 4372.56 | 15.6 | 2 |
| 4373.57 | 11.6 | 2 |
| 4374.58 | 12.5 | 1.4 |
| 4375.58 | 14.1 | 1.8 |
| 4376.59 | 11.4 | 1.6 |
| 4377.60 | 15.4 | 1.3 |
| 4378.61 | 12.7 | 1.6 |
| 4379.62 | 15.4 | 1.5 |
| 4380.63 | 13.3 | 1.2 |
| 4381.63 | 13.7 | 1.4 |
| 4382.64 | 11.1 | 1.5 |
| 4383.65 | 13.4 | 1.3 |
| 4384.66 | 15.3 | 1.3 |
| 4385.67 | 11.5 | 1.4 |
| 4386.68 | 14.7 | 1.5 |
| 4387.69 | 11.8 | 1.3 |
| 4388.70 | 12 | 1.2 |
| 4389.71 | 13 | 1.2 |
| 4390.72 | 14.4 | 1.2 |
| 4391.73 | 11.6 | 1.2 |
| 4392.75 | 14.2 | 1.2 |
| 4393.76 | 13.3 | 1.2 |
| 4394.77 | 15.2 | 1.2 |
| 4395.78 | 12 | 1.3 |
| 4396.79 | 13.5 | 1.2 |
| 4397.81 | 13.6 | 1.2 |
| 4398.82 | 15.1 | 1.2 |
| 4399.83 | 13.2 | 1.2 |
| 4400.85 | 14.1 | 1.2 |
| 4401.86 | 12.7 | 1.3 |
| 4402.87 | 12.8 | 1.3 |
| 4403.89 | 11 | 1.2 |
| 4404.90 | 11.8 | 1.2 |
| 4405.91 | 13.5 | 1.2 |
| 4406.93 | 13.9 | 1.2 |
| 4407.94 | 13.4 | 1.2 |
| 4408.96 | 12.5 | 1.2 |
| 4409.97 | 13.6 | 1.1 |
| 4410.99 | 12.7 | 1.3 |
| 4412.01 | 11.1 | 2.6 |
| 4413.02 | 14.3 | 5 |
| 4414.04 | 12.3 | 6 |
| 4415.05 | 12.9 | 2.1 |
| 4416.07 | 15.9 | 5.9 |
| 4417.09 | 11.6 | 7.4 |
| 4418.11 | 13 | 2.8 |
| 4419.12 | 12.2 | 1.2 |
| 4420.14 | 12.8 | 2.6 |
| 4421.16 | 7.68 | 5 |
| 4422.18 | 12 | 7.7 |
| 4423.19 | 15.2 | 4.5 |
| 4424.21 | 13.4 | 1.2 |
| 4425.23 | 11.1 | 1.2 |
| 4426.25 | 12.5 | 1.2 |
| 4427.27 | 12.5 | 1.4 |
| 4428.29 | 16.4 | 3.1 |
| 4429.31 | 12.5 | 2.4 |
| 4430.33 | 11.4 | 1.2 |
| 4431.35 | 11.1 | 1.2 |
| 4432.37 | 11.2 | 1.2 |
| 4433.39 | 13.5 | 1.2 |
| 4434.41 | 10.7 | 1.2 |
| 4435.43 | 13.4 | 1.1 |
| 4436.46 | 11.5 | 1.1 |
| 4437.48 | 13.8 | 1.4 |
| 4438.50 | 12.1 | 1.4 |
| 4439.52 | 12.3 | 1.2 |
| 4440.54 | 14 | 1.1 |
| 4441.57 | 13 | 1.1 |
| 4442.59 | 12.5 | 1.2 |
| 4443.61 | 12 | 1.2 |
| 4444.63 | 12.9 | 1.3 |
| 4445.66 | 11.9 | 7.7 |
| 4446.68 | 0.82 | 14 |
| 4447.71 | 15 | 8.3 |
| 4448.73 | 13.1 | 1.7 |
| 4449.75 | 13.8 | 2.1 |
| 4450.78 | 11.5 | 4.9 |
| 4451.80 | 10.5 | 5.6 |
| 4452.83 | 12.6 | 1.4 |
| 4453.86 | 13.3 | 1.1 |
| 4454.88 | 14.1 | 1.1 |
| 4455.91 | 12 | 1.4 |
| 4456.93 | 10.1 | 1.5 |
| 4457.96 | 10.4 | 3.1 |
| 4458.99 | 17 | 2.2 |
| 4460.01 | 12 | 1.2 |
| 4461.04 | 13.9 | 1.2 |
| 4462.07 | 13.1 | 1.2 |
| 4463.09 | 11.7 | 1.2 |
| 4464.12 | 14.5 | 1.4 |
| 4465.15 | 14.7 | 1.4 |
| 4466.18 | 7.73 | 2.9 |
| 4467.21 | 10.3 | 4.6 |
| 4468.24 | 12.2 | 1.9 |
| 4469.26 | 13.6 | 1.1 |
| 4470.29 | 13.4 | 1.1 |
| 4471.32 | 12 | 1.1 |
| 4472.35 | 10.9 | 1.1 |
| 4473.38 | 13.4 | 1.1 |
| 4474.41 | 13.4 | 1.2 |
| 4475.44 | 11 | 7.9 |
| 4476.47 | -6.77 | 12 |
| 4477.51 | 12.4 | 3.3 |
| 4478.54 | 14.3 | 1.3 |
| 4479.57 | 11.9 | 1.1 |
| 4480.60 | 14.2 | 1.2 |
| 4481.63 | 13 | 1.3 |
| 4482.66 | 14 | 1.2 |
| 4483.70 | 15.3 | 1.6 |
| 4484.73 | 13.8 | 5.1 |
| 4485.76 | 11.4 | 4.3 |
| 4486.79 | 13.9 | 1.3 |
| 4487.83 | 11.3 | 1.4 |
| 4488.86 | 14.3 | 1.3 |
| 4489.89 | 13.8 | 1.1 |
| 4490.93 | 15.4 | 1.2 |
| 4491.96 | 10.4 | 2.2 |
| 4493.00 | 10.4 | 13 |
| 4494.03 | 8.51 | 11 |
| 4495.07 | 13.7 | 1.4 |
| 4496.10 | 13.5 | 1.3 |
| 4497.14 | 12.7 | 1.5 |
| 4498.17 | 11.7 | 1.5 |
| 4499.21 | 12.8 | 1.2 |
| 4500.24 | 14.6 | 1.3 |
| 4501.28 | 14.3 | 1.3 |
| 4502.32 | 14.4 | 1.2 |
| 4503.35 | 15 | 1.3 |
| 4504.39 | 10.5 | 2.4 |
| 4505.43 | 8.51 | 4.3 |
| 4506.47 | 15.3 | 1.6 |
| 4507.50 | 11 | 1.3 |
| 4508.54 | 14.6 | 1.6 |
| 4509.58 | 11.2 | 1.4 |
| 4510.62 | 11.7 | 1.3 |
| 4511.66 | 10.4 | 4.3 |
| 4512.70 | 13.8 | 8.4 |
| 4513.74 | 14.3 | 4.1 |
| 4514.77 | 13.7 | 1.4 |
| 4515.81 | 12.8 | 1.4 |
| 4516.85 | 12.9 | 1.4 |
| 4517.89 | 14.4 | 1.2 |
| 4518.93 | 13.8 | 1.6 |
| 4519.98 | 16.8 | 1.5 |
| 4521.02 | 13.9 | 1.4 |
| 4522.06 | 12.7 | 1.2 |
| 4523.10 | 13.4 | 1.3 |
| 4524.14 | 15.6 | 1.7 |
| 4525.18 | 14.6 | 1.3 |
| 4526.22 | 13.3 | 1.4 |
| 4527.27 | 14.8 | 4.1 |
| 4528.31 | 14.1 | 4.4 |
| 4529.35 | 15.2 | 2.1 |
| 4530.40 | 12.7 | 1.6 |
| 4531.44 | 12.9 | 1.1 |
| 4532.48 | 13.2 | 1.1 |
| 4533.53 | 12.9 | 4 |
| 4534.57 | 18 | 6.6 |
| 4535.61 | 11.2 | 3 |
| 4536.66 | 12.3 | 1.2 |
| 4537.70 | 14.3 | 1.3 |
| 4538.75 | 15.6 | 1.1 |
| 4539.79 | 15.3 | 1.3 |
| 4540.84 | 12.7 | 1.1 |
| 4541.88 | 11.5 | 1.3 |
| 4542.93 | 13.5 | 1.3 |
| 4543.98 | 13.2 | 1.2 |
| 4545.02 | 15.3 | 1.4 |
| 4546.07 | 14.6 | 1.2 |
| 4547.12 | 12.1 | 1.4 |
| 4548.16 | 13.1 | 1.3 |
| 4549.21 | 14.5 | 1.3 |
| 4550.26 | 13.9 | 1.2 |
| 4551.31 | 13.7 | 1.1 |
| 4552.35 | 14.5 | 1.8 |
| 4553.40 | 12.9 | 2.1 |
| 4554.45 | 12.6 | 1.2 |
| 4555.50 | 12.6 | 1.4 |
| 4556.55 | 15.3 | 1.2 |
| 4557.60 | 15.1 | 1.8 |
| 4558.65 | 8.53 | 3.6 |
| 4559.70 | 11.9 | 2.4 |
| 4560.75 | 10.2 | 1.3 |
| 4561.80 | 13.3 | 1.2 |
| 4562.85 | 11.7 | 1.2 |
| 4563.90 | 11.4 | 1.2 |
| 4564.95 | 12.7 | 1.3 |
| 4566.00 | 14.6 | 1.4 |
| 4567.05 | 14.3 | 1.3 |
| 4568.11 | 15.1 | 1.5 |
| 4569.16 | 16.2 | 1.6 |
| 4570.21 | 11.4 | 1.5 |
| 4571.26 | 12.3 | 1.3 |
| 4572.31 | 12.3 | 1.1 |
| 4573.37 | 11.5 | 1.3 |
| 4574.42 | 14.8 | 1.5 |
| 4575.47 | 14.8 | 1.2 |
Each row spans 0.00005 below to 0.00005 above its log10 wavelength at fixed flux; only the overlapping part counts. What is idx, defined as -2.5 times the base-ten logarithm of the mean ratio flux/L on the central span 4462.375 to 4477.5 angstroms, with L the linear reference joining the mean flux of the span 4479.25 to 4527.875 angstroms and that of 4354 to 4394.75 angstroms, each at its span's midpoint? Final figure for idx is 0.225 mag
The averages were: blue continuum 14.3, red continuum 13.2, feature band 10.9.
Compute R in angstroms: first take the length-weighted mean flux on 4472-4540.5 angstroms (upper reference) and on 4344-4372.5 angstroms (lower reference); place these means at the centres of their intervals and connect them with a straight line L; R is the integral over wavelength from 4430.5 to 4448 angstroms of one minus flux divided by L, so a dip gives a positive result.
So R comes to 3.1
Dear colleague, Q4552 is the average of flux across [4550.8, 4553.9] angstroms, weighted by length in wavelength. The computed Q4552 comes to 13.7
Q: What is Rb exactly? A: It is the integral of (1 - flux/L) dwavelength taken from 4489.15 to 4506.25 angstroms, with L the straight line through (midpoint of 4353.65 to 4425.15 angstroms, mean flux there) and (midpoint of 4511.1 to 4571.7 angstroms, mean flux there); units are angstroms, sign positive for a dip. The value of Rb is 1.2 angstroms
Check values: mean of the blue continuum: 13.7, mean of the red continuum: 13.5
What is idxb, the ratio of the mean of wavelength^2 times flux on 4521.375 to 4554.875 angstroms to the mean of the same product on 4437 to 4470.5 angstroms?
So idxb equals 1.16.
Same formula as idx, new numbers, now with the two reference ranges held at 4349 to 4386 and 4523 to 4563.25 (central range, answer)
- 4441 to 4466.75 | 0.17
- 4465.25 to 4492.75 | 0.17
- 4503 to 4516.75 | 0.10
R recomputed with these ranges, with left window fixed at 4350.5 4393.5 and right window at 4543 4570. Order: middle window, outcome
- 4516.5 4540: -1.0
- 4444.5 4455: 1.8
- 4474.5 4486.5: 2.0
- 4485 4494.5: 1.1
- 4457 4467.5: 1.1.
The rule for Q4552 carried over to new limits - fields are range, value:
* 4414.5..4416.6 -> 14.3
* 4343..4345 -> 15.4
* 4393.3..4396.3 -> 13.5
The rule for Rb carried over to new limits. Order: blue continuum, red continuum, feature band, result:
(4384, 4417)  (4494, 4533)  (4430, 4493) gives 5.2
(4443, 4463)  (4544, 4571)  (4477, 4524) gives -1.6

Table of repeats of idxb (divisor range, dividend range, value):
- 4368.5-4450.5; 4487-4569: 1.08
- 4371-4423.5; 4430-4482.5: 0.94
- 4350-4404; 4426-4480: 0.87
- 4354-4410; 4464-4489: 0.89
